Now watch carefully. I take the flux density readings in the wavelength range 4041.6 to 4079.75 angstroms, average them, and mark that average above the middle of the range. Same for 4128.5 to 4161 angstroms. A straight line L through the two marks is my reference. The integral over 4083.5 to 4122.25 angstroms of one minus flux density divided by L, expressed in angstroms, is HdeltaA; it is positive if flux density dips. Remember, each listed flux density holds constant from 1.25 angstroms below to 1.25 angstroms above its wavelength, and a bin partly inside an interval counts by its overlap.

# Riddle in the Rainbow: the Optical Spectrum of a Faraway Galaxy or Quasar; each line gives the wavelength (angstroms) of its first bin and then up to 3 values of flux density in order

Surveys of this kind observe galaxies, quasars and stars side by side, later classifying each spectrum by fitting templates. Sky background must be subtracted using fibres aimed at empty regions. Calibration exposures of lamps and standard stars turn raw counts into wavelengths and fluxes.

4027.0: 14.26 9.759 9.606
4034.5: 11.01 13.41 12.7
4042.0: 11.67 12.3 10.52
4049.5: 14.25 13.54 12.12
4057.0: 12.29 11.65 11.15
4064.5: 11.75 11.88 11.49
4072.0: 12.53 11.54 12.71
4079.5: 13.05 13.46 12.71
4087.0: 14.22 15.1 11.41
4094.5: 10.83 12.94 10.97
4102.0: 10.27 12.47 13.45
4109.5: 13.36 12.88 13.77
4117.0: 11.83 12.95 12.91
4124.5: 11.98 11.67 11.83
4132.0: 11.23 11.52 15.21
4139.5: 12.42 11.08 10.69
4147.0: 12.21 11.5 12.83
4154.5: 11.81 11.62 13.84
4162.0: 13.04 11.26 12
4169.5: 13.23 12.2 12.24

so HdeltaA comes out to -1.5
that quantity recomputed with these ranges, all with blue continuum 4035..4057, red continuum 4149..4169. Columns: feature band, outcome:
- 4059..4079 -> 0.9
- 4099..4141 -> -0.2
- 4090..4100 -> 0.5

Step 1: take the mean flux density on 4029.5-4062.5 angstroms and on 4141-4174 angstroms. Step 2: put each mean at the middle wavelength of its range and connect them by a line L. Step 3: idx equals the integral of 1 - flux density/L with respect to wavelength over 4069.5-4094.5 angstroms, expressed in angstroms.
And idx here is -1.6 angstroms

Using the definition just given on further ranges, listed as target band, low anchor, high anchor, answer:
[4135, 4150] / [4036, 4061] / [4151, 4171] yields 0.31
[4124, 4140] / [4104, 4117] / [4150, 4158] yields 0.38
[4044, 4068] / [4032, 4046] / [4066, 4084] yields 0.04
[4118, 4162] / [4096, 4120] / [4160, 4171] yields 0.91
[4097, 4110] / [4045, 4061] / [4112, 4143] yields 0.29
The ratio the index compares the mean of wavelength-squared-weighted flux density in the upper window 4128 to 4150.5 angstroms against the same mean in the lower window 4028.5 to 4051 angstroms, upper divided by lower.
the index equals 1.1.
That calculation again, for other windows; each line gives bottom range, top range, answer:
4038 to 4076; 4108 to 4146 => 1.06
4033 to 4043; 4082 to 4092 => 1.15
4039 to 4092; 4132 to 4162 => 1.02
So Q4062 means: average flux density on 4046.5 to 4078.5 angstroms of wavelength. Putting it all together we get 12.2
